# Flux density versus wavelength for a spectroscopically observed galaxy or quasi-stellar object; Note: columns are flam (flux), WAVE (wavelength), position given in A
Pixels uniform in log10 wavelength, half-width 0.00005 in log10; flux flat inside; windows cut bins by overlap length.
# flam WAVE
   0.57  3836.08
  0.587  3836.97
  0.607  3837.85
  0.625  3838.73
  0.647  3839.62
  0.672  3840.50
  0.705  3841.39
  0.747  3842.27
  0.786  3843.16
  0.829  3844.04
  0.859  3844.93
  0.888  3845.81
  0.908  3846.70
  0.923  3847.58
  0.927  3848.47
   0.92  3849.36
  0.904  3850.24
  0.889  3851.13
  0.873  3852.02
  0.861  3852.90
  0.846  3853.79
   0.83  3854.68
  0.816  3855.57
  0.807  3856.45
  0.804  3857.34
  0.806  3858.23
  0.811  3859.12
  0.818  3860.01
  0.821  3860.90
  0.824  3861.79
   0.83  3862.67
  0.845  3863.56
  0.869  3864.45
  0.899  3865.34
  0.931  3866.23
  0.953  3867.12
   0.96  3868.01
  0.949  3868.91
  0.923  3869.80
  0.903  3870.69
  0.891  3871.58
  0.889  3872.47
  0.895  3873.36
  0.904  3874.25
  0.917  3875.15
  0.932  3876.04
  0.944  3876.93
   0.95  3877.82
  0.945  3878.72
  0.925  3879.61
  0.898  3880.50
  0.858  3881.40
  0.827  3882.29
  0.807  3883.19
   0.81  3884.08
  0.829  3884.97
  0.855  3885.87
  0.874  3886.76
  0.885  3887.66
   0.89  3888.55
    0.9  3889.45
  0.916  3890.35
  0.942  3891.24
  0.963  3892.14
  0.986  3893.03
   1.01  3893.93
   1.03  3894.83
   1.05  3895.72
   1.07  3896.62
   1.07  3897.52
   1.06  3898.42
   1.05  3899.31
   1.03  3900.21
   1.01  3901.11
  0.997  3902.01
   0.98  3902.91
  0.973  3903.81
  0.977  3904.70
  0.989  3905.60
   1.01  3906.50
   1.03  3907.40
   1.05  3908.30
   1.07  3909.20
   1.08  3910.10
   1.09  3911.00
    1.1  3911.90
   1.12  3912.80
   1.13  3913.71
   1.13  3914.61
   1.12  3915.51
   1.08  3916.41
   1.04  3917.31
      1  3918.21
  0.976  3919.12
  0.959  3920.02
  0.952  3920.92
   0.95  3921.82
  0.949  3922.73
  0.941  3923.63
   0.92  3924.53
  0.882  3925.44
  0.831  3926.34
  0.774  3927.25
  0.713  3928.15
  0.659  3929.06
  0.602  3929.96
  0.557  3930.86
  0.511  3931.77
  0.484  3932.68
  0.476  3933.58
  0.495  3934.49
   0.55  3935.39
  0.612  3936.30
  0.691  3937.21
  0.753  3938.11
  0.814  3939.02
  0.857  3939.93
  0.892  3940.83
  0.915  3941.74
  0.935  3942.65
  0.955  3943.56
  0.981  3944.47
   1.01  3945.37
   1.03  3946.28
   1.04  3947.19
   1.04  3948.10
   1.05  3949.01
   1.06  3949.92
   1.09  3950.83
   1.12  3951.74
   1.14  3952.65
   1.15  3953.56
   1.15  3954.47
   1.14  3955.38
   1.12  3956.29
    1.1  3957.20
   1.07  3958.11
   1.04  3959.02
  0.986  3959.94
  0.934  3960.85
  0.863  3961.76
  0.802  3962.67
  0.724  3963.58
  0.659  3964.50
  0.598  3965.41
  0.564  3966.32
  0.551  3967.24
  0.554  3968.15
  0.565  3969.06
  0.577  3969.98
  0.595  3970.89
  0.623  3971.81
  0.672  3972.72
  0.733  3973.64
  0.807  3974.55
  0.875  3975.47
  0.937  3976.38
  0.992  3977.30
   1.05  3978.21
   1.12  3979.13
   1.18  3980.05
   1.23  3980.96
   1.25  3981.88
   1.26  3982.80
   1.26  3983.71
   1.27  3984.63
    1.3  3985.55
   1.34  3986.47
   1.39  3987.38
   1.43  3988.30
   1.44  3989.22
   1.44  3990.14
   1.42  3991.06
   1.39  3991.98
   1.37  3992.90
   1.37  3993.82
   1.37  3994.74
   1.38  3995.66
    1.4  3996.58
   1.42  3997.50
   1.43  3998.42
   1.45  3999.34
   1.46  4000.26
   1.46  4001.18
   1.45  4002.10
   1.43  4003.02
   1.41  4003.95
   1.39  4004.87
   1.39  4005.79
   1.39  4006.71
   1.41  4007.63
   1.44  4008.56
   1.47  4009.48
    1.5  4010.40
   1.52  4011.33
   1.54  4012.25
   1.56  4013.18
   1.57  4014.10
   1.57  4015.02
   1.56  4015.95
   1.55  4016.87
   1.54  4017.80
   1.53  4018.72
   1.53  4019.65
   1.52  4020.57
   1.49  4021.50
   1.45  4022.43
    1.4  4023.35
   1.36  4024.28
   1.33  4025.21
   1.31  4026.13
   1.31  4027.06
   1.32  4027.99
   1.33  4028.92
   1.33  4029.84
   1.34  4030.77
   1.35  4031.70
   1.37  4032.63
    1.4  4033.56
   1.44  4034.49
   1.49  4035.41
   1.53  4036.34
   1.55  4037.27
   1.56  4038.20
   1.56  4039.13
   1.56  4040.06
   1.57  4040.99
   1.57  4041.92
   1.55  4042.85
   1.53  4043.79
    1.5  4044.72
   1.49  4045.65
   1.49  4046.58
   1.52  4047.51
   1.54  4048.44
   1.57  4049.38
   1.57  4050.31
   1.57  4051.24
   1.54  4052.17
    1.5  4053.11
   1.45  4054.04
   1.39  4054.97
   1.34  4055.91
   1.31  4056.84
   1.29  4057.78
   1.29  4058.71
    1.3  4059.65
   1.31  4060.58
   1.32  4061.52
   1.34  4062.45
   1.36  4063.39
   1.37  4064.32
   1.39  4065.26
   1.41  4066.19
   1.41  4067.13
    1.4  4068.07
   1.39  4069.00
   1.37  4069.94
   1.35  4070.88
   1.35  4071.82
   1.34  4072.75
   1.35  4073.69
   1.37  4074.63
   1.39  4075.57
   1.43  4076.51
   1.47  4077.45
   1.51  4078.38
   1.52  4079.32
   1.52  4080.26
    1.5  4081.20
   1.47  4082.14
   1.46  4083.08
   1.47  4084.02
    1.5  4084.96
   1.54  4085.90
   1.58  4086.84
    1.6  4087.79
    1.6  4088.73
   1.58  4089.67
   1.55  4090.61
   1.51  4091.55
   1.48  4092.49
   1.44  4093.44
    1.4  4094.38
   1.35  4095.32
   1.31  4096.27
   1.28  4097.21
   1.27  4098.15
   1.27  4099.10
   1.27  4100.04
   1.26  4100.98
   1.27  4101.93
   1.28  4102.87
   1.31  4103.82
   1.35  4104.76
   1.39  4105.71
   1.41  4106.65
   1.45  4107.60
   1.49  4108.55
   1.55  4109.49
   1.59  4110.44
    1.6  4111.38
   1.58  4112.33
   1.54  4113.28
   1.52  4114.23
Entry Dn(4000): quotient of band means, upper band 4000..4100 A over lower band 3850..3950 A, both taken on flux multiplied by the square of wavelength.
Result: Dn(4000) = 1.72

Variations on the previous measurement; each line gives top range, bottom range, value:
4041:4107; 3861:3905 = 1.68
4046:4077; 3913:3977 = 1.73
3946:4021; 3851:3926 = 1.32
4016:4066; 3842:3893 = 1.79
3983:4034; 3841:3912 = 1.65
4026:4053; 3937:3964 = 1.57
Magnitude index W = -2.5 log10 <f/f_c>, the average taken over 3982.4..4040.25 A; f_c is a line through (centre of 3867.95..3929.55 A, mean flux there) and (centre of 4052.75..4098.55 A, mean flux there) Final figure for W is -0.15 mag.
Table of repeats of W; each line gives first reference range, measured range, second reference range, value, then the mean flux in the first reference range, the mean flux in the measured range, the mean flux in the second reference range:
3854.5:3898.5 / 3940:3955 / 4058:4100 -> 0.05 mag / 0.902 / 1.03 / 1.42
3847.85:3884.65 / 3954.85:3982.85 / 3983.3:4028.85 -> 0.42 mag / 0.878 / 0.872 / 1.43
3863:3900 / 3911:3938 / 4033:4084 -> 0.24 mag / 0.927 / 0.837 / 1.45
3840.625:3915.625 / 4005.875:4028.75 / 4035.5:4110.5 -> -0.14 mag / 0.926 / 1.46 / 1.44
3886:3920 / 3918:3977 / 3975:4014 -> 0.37 mag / 1.02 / 0.839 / 1.35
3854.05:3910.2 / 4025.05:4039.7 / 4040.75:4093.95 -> -0.04 mag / 0.926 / 1.41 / 1.45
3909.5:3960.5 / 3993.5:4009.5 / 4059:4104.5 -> -0.23 mag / 0.926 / 1.42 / 1.41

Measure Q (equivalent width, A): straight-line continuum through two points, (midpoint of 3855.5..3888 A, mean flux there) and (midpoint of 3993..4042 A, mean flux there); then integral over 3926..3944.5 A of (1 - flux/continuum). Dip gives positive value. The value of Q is 6.9 A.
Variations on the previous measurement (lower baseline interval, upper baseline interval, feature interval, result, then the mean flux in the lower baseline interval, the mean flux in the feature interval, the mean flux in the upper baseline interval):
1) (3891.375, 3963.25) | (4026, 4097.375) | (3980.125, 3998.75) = -2.8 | 0.947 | 1.35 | 1.44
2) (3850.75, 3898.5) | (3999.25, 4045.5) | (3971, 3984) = 3.1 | 0.899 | 0.985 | 1.46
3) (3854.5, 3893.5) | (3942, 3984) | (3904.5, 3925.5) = -2.7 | 0.883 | 1.03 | 0.937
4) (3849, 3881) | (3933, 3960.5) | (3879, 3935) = -0.6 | 0.883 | 0.921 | 0.94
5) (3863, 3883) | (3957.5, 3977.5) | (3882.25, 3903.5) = -1.9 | 0.907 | 0.954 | 0.76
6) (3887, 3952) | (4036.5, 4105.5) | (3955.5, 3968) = 2.6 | 0.927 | 0.848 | 1.43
